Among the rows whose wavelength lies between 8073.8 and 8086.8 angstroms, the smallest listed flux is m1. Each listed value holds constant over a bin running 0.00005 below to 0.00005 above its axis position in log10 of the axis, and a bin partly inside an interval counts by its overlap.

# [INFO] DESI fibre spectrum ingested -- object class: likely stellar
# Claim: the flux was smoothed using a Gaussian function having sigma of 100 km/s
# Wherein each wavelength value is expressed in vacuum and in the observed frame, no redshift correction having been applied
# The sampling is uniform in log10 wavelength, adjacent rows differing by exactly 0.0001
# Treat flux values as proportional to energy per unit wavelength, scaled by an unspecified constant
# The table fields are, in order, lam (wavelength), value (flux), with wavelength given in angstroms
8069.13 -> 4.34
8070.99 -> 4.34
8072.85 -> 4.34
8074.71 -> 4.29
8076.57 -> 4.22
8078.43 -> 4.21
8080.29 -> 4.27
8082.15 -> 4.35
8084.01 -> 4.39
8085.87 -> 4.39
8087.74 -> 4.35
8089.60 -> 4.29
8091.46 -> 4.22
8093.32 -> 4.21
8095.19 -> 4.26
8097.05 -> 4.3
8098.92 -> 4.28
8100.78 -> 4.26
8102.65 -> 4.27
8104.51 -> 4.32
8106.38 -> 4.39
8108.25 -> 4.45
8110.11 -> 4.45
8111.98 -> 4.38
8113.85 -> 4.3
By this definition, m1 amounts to 4.21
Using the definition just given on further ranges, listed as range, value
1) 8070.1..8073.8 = 4.34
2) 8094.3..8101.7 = 4.26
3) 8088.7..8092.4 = 4.22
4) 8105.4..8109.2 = 4.39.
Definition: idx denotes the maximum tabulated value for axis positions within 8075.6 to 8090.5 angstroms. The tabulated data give 4.39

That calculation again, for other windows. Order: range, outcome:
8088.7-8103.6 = 4.3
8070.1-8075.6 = 4.34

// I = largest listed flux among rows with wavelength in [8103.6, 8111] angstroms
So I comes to 4.45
